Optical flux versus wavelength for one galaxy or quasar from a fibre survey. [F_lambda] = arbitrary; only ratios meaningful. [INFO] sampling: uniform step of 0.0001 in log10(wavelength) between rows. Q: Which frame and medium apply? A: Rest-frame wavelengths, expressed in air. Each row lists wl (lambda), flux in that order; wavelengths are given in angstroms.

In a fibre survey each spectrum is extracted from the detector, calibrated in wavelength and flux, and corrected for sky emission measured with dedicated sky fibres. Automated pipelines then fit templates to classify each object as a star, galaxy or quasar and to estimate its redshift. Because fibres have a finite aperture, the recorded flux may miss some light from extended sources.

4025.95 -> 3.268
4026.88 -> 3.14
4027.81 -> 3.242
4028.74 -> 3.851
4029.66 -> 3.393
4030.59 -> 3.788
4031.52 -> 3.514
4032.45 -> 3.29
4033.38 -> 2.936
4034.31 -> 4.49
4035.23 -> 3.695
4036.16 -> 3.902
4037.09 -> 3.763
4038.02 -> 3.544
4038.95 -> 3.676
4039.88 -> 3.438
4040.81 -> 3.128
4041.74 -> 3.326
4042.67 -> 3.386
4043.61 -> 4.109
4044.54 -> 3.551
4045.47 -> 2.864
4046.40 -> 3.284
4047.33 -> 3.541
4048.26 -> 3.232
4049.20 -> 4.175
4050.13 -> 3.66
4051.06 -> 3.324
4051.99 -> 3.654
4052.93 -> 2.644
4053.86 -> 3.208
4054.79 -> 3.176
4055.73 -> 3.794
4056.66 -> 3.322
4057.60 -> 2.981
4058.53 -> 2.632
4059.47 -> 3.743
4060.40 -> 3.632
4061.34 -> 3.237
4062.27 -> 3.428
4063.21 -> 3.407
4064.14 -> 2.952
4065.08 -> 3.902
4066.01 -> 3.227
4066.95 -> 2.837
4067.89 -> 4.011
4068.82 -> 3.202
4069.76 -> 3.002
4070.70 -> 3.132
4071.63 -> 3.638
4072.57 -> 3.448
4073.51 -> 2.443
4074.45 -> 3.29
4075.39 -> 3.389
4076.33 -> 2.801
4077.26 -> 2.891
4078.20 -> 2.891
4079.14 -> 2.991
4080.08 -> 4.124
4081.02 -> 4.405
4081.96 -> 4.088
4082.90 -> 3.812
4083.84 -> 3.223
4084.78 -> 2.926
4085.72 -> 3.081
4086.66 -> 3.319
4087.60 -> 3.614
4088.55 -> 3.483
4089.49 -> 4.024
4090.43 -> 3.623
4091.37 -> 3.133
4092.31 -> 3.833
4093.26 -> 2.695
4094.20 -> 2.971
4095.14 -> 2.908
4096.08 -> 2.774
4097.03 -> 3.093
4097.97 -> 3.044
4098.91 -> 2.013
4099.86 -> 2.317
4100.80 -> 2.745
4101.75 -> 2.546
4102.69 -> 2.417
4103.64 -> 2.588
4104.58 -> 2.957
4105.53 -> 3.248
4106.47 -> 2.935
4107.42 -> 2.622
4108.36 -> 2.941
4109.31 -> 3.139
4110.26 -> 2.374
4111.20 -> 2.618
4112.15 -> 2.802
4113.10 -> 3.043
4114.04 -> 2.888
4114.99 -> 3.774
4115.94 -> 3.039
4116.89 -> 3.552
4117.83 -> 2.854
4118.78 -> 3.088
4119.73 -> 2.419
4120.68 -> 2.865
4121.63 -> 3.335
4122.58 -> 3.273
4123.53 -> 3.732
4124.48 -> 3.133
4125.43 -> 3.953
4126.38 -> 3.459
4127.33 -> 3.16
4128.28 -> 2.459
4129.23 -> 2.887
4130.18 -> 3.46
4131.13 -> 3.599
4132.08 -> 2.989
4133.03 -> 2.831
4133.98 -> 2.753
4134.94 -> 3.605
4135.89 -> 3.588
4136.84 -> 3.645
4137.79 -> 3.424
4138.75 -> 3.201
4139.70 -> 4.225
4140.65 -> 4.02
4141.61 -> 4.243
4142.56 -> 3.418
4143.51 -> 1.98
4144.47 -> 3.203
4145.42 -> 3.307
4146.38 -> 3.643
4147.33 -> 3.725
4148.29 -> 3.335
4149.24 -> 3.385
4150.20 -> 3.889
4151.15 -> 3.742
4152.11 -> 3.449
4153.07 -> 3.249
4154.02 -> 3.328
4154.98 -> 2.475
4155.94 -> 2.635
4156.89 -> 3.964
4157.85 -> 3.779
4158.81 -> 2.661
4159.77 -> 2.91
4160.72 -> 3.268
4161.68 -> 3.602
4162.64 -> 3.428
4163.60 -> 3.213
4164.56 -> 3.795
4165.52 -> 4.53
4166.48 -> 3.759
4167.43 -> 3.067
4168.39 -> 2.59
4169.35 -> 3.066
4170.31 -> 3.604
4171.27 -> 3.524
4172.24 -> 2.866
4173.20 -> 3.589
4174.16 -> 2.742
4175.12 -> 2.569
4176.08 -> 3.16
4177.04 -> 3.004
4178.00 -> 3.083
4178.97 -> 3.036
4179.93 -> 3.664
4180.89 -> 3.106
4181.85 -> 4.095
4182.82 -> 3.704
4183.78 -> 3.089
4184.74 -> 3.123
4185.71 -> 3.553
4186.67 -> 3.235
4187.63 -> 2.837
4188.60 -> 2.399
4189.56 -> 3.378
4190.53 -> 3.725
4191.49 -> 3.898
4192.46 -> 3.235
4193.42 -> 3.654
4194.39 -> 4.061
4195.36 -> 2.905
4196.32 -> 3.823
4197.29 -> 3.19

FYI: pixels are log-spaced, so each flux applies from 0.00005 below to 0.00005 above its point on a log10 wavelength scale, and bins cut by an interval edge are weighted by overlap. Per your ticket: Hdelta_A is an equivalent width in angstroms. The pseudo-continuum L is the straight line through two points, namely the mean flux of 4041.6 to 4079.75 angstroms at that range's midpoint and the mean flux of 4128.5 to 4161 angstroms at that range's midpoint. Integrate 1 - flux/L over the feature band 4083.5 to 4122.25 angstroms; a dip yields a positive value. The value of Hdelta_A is 3.8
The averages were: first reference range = 3.3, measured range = 3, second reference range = 3.34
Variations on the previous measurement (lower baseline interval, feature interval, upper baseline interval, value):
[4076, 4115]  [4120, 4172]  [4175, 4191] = -3.0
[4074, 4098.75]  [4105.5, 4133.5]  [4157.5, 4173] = 2.1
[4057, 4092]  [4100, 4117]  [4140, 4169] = 2.5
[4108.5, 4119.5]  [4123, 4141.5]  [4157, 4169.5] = -1.5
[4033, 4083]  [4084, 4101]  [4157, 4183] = 1.4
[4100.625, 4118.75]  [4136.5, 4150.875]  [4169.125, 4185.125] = -2.0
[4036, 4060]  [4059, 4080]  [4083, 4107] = -0.1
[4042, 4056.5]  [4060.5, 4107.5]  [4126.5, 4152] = 3.2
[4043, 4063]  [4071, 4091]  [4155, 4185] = -0.2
